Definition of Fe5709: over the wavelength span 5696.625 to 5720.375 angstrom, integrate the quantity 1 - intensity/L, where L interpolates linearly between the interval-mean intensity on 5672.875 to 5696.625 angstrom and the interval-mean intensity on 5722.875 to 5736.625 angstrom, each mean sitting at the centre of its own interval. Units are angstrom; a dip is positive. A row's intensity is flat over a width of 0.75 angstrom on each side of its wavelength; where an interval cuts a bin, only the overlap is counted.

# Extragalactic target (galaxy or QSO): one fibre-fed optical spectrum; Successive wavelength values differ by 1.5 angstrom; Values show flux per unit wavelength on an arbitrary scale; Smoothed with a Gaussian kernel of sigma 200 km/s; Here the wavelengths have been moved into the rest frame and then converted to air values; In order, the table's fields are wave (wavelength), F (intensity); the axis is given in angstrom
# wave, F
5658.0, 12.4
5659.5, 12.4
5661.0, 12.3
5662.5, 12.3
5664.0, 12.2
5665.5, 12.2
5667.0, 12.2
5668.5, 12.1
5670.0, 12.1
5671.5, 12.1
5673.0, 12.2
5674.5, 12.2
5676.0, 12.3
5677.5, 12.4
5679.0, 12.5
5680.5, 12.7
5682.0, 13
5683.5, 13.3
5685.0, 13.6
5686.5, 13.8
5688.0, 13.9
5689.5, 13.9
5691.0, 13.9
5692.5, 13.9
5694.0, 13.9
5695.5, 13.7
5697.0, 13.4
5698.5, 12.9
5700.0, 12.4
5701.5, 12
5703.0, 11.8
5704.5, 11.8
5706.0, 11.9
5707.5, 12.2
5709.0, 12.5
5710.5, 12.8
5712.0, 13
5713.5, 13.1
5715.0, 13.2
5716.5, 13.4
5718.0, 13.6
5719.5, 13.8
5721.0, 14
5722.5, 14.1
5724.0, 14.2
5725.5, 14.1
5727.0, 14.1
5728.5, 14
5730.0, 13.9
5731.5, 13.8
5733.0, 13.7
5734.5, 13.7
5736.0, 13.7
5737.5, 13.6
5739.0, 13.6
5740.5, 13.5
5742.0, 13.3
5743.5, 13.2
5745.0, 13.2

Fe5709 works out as 1.5 angstrom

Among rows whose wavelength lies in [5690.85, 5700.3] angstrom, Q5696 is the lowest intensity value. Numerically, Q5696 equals 12.4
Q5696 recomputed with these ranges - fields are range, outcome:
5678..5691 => 12.5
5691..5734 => 11.8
